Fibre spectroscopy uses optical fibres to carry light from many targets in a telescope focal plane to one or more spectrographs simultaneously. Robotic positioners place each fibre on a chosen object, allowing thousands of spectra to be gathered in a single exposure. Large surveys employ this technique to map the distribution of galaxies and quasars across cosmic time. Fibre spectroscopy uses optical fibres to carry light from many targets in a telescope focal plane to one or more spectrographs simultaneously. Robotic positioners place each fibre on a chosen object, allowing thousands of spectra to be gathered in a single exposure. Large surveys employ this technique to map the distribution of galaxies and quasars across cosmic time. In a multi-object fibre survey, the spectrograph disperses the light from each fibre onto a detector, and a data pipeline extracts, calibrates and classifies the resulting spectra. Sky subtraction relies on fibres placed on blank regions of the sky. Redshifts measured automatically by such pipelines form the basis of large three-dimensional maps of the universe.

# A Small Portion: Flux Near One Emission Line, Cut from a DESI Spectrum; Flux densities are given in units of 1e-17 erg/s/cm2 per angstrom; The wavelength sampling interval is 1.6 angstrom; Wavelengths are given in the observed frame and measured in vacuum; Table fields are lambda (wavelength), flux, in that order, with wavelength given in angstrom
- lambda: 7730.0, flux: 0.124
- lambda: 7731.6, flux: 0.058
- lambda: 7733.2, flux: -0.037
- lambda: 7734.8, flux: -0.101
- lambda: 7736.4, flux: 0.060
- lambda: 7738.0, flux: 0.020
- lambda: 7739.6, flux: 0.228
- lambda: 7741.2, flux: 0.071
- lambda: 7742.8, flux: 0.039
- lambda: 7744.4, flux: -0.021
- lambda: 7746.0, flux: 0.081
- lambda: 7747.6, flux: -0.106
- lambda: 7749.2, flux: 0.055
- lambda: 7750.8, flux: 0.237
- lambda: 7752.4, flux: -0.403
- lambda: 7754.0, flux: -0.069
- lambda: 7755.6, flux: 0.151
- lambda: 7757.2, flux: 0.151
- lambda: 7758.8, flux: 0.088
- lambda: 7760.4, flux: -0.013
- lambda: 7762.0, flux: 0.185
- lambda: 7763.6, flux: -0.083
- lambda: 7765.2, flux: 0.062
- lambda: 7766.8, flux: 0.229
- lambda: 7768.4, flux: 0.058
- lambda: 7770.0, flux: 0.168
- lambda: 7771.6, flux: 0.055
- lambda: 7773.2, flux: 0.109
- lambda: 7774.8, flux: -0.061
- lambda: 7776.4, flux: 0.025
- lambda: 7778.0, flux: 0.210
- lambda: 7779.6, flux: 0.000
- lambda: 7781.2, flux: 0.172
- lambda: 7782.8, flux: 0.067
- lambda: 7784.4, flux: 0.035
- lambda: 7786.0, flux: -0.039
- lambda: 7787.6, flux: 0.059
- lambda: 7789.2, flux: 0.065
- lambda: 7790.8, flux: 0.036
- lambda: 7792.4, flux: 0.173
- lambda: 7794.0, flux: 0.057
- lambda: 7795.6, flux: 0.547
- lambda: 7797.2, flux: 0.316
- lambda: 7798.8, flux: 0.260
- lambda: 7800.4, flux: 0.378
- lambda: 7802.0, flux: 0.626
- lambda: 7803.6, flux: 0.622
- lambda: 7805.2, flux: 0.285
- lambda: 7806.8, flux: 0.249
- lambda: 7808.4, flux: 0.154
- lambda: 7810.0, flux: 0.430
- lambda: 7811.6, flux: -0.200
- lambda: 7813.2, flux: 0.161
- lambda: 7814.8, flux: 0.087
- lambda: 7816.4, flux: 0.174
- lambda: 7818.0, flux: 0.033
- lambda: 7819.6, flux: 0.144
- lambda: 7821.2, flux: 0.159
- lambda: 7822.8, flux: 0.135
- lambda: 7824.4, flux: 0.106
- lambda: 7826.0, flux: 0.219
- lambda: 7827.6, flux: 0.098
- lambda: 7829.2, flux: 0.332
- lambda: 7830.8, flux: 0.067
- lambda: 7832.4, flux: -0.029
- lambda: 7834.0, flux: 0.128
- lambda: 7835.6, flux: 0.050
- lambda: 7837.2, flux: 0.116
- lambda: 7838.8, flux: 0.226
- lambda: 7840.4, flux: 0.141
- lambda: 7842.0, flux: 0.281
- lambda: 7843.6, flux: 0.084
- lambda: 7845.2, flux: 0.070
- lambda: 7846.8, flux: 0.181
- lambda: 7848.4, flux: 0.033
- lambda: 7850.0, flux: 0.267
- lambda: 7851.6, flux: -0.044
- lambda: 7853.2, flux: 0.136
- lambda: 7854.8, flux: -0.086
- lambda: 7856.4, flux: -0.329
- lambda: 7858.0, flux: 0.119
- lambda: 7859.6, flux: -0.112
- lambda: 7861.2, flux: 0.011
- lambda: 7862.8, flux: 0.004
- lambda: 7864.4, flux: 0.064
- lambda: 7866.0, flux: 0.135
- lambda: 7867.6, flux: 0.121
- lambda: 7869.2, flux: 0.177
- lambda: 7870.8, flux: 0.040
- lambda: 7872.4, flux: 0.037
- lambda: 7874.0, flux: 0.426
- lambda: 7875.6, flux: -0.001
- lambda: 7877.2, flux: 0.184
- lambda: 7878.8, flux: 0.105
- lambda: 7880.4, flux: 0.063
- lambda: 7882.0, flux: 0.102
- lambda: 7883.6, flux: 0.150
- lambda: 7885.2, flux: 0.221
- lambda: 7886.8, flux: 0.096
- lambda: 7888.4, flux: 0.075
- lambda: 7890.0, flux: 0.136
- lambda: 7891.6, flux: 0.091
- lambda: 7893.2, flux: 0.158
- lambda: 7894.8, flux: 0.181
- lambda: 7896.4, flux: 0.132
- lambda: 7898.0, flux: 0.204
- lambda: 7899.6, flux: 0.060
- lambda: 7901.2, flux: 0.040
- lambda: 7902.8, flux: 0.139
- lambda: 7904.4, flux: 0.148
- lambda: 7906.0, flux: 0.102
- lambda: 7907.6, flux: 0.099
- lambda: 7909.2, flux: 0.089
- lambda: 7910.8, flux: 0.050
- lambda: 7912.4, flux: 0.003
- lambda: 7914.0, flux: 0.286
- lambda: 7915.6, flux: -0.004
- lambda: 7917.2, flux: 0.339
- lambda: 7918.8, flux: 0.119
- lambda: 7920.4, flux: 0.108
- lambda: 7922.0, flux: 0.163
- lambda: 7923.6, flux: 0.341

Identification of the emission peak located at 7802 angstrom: Hgamma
